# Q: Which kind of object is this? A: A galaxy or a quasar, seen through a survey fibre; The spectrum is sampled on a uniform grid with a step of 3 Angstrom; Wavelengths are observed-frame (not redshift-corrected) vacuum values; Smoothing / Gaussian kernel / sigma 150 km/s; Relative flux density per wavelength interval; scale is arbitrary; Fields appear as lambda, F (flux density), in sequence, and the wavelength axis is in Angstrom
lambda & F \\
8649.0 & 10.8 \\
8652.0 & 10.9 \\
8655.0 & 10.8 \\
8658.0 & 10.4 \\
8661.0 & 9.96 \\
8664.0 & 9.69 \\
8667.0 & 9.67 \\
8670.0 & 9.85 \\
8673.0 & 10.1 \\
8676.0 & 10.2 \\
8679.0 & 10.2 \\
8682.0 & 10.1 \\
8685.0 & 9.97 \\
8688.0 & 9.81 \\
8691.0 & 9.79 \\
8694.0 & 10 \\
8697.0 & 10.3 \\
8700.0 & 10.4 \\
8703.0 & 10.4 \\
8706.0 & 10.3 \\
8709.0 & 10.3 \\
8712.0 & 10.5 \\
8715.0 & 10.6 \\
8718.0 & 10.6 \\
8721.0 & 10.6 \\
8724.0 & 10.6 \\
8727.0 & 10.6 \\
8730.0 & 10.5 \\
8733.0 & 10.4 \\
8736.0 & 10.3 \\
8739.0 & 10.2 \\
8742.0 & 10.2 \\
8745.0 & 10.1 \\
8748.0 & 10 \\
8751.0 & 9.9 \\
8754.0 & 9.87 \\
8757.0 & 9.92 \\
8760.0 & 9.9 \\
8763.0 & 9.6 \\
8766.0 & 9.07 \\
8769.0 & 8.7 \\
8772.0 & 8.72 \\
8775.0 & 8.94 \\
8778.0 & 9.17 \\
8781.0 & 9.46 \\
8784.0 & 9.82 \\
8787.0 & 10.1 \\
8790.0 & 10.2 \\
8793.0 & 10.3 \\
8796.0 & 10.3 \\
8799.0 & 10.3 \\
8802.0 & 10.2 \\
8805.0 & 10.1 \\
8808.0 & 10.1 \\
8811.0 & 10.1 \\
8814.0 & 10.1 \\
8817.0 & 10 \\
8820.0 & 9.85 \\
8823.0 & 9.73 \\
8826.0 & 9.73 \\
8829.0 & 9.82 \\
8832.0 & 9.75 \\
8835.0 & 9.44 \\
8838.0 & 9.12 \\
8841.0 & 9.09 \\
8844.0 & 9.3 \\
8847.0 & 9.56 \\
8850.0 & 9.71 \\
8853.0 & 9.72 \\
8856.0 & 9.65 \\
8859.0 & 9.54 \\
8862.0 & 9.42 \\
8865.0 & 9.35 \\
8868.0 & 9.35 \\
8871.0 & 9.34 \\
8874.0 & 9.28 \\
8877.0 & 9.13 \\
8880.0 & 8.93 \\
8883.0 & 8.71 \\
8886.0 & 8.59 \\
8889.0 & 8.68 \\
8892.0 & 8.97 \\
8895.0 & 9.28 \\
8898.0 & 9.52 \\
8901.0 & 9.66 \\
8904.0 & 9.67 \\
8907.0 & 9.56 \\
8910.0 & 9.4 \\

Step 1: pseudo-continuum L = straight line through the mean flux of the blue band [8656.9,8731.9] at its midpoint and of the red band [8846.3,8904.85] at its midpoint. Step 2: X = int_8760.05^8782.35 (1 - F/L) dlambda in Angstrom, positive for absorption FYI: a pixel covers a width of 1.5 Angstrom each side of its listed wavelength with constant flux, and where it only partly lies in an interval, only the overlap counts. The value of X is 1.55 Angstrom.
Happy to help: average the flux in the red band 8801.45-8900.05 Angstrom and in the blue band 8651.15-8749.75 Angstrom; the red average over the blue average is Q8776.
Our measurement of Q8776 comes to 0.9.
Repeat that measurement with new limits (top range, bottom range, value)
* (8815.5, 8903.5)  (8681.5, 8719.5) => 0.92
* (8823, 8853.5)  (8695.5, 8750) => 0.92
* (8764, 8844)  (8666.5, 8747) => 0.95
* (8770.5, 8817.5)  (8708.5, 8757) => 0.96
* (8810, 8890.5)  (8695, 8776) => 0.94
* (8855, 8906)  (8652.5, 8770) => 0.91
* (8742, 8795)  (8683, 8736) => 0.93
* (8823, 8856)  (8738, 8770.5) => 0.98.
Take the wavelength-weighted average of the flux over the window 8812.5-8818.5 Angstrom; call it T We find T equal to 10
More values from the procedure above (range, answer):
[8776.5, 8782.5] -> 9.31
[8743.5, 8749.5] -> 10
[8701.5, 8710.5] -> 10.3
